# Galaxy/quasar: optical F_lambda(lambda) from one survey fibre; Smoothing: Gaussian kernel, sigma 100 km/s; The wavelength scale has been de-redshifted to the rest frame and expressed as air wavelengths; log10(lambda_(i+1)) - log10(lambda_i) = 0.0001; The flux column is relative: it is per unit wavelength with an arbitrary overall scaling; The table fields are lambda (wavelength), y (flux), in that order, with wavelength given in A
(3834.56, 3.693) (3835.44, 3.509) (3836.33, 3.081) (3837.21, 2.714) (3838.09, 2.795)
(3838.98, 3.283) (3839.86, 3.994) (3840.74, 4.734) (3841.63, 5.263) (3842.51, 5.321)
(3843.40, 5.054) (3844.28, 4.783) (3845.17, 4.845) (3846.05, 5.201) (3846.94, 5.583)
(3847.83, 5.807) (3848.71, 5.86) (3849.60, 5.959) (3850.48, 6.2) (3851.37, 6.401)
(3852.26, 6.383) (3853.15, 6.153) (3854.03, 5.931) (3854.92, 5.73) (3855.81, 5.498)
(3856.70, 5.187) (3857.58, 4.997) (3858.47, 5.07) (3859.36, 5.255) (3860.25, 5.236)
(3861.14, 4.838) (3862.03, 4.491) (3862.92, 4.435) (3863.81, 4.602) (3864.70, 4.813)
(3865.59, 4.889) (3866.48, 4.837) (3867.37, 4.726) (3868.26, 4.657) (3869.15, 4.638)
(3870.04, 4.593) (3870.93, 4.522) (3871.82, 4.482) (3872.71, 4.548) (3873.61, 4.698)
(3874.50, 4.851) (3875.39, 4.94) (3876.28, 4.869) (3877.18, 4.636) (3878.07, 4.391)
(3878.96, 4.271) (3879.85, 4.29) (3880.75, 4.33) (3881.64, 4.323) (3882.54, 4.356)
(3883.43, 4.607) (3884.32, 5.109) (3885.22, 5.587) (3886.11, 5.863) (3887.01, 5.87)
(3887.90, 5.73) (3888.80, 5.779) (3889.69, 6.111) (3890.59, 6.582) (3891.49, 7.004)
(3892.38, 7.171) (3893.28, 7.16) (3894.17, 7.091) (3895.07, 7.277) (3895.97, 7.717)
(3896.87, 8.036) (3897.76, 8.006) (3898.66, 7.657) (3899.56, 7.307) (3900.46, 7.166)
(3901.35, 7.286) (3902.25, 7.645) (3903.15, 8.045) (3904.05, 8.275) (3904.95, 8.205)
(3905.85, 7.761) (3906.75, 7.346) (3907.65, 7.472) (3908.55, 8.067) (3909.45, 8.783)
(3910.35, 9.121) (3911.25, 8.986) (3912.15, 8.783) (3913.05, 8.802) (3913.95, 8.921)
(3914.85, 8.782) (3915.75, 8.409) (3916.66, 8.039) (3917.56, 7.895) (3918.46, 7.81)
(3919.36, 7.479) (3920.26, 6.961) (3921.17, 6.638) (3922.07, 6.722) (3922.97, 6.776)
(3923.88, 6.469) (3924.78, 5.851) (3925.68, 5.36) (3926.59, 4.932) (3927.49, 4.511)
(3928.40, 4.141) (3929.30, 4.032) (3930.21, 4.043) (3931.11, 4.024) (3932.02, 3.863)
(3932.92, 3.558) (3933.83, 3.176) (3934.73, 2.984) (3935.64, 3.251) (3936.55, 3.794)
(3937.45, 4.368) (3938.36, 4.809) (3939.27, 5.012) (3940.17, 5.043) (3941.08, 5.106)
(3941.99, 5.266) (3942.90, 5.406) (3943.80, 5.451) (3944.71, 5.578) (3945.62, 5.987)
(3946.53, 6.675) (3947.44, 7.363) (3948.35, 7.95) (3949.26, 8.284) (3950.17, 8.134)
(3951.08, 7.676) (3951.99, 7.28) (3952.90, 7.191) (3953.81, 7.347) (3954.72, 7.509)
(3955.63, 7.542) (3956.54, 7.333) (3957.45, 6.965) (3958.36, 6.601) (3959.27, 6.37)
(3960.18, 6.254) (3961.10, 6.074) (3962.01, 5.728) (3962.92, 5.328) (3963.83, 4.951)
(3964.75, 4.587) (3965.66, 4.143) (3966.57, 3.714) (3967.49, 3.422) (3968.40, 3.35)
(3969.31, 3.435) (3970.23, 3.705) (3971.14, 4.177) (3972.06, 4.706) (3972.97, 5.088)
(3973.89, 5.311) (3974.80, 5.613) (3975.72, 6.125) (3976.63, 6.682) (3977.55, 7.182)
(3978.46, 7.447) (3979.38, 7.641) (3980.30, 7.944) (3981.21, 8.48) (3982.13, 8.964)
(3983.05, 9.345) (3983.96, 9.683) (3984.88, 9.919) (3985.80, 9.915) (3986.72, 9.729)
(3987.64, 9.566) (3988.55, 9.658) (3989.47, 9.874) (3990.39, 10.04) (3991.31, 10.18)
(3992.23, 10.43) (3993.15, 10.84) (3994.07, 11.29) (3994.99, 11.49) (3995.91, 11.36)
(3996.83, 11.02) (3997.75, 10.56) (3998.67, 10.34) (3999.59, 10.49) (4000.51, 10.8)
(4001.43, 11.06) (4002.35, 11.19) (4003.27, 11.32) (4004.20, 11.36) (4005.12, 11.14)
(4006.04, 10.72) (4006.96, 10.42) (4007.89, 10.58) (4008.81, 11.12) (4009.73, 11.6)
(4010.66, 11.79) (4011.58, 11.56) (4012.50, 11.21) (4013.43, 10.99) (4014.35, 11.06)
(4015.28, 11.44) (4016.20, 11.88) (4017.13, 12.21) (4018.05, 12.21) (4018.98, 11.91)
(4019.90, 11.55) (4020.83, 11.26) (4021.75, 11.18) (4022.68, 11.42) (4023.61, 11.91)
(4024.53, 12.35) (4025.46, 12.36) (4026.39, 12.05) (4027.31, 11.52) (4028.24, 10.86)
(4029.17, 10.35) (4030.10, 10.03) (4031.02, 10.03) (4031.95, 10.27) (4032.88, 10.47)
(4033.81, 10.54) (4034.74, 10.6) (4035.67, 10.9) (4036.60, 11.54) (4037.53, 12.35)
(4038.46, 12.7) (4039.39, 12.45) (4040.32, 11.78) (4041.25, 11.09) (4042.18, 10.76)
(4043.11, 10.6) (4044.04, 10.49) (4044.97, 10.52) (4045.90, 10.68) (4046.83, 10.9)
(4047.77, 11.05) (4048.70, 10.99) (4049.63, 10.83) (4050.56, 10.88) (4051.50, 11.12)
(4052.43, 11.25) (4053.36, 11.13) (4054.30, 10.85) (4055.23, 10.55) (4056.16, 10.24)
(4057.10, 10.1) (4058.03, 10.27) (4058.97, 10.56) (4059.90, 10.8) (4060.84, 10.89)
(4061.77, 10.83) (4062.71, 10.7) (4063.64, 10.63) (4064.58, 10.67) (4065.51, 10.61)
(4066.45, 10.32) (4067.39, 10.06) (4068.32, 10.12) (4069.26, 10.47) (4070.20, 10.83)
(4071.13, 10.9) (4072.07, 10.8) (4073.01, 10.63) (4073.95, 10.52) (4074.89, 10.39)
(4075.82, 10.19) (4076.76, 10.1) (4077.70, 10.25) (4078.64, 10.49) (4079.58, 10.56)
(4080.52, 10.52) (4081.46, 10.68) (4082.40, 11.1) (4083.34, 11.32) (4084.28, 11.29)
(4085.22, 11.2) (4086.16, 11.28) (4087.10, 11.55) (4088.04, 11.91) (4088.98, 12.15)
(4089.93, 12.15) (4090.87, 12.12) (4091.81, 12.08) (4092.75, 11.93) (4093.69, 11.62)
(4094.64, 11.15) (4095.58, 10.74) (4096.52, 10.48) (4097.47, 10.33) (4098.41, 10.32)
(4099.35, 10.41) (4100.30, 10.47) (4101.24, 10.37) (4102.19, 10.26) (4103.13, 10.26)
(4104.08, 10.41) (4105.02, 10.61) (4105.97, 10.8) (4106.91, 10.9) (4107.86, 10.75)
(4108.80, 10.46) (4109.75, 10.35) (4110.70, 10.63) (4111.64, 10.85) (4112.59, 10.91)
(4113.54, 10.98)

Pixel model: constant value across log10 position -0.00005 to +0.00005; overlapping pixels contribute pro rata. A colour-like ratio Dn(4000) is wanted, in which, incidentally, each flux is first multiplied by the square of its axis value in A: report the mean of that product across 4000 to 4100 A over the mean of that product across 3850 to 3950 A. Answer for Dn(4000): 1.99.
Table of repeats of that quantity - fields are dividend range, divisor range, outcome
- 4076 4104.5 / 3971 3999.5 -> 1.31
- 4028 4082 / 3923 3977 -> 2.09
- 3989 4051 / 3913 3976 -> 2.00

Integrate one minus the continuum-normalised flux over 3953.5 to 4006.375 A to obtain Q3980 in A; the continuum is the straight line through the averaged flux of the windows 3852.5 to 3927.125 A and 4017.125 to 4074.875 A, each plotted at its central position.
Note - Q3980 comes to 6.3 A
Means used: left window 6.25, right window 11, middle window 7.99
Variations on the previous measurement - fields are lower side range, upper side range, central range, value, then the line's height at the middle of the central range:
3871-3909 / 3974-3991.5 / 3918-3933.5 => 3.6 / 7.12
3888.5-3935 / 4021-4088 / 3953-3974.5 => 7.5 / 8.33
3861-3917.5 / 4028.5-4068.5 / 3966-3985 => 5.6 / 8.75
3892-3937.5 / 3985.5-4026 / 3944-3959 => 2.3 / 8.47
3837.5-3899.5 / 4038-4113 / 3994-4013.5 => -4.6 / 8.95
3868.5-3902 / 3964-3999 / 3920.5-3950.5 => 6.8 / 6.82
